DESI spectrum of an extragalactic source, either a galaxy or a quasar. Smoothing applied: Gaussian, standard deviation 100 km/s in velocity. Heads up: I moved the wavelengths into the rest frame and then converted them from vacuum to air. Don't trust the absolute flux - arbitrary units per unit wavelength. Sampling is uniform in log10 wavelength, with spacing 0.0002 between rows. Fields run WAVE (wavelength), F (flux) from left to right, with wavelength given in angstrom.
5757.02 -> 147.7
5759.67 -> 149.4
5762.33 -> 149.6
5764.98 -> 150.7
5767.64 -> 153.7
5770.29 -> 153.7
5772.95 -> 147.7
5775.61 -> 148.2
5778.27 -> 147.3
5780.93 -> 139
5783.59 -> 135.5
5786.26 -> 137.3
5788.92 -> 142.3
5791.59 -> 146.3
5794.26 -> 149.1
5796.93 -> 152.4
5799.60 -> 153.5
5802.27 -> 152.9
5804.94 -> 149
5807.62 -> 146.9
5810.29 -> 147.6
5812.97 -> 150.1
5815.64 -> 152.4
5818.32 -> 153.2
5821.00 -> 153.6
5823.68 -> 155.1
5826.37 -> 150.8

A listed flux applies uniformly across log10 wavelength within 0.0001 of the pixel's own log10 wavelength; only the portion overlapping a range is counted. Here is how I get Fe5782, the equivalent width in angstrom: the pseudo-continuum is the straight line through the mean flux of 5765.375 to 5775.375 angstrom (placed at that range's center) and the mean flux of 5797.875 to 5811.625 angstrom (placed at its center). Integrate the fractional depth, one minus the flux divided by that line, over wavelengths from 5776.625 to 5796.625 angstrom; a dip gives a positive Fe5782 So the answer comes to 1.02 angstrom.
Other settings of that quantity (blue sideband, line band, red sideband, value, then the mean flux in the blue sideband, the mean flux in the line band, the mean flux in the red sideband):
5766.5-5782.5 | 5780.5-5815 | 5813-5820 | 0.9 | 148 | 147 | 152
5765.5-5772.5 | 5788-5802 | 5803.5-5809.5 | 0.0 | 153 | 149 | 148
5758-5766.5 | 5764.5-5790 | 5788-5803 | 0.7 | 150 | 145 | 149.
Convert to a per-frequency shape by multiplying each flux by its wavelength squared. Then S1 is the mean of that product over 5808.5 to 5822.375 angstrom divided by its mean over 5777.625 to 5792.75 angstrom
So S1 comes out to 1.1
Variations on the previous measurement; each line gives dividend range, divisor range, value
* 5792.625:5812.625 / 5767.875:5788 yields 1.05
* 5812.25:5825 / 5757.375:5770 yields 1.03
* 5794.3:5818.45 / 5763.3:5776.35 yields 1.01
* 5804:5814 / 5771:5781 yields 1.02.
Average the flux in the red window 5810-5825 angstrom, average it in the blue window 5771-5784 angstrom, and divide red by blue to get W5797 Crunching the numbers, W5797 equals 1.05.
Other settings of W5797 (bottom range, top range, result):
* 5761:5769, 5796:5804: 1.01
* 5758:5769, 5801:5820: 1.00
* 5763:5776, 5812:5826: 1.01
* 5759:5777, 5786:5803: 0.98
